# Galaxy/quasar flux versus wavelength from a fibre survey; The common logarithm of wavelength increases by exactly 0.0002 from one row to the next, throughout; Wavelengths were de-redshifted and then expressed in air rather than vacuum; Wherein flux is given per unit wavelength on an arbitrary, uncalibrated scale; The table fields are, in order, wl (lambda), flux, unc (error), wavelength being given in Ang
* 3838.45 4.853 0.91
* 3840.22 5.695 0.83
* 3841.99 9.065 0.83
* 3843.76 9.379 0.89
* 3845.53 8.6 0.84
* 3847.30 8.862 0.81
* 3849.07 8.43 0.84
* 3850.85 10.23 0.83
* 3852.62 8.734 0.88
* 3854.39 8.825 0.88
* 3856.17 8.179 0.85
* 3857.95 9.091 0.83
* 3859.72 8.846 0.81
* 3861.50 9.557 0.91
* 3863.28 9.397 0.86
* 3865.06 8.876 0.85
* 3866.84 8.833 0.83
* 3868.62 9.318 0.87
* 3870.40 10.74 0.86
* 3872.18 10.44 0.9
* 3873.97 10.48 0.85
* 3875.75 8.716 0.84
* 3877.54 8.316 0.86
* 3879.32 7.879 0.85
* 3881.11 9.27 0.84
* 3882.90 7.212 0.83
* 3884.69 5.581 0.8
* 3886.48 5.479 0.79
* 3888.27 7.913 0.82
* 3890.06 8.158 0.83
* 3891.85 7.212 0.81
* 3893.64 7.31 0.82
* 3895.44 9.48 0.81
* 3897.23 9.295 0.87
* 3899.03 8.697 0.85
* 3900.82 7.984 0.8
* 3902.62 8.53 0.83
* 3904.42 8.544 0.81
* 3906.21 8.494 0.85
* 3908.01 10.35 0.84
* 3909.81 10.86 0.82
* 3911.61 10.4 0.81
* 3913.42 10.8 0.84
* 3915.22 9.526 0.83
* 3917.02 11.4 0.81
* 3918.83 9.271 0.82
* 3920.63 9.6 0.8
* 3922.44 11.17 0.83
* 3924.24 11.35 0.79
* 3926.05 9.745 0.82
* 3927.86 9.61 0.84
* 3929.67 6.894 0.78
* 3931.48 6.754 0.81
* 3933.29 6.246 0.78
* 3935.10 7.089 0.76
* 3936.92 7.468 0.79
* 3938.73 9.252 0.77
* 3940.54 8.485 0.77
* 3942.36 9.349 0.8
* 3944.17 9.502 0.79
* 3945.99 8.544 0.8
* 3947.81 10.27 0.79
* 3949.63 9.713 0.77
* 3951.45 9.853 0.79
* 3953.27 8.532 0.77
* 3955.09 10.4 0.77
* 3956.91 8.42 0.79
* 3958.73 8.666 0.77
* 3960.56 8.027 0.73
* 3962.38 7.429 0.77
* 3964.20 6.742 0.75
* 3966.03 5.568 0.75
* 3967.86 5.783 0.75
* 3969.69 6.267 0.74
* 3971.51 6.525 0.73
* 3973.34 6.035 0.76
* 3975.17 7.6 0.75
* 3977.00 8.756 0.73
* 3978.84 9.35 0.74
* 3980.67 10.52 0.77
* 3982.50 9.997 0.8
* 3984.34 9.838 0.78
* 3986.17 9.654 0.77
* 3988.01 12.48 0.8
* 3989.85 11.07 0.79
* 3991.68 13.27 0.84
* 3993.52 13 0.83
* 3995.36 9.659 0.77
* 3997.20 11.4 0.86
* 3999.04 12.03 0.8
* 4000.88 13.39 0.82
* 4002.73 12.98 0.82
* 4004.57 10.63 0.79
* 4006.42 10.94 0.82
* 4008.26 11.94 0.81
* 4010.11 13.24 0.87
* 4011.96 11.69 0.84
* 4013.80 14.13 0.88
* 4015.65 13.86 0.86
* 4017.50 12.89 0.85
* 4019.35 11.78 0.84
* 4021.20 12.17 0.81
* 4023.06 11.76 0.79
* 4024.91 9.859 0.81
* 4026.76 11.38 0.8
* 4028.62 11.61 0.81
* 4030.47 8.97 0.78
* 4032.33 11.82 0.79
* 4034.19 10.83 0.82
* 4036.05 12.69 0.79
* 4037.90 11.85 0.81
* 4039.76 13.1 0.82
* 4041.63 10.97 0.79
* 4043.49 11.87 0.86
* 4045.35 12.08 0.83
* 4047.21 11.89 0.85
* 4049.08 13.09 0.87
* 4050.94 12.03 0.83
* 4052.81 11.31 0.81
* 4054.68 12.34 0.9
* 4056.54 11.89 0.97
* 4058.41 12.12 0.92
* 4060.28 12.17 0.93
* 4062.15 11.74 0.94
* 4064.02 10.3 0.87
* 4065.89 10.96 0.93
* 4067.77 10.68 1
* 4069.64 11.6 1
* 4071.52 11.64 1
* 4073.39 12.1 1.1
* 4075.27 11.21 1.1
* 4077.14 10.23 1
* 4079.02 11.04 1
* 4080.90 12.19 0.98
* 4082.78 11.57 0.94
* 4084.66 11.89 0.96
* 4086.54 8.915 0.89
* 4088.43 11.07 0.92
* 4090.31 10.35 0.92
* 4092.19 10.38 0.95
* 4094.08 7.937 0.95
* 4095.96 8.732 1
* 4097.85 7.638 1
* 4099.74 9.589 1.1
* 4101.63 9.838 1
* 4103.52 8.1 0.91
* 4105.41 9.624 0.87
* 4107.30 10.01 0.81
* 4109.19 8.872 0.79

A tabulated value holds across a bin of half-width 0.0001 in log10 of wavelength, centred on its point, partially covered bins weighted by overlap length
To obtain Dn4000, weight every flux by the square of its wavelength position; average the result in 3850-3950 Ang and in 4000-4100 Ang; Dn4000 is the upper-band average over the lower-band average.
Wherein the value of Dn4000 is 1.38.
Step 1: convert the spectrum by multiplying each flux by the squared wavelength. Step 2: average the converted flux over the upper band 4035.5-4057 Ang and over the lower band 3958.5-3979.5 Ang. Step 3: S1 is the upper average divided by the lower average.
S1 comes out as 1.76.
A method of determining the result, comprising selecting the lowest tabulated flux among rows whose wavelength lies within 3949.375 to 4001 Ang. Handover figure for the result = 5.568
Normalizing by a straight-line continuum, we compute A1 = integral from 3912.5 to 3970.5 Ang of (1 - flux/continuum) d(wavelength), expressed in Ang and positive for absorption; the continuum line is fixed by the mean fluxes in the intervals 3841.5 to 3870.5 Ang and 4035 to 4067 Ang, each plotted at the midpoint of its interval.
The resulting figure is 9.0 Ang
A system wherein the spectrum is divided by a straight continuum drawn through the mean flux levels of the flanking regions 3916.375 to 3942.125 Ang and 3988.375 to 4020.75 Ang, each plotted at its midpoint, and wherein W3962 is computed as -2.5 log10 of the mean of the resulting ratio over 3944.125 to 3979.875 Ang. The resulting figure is 0.26 mag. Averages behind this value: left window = 8.86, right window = 12.2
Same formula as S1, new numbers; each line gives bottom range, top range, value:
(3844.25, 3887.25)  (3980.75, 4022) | 1.45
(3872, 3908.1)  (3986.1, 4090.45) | 1.52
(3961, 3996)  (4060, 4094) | 1.30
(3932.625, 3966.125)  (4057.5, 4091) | 1.41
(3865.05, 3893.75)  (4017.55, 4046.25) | 1.50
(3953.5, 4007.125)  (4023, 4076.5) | 1.26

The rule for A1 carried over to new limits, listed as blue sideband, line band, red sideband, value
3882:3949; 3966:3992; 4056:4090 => 2.5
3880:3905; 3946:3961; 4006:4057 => 0.7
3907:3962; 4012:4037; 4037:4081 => -1.9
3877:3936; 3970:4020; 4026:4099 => -4.3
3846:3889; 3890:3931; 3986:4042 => 1.4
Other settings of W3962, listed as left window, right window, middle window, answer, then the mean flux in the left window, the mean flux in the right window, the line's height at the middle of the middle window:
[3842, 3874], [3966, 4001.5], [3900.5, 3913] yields -0.002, 9.23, 9.69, 9.41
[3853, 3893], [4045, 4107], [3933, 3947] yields 0.119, 8.55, 10.8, 9.3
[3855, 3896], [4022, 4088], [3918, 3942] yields 0.085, 8.52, 11.5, 9.42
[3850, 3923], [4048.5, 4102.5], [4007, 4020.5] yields -0.233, 8.99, 10.9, 10.3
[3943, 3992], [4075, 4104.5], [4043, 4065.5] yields -0.225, 8.8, 10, 9.66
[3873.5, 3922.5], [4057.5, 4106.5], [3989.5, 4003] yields -0.238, 8.8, 10.5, 9.72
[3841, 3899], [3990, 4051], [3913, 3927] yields -0.063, 8.67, 12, 9.76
